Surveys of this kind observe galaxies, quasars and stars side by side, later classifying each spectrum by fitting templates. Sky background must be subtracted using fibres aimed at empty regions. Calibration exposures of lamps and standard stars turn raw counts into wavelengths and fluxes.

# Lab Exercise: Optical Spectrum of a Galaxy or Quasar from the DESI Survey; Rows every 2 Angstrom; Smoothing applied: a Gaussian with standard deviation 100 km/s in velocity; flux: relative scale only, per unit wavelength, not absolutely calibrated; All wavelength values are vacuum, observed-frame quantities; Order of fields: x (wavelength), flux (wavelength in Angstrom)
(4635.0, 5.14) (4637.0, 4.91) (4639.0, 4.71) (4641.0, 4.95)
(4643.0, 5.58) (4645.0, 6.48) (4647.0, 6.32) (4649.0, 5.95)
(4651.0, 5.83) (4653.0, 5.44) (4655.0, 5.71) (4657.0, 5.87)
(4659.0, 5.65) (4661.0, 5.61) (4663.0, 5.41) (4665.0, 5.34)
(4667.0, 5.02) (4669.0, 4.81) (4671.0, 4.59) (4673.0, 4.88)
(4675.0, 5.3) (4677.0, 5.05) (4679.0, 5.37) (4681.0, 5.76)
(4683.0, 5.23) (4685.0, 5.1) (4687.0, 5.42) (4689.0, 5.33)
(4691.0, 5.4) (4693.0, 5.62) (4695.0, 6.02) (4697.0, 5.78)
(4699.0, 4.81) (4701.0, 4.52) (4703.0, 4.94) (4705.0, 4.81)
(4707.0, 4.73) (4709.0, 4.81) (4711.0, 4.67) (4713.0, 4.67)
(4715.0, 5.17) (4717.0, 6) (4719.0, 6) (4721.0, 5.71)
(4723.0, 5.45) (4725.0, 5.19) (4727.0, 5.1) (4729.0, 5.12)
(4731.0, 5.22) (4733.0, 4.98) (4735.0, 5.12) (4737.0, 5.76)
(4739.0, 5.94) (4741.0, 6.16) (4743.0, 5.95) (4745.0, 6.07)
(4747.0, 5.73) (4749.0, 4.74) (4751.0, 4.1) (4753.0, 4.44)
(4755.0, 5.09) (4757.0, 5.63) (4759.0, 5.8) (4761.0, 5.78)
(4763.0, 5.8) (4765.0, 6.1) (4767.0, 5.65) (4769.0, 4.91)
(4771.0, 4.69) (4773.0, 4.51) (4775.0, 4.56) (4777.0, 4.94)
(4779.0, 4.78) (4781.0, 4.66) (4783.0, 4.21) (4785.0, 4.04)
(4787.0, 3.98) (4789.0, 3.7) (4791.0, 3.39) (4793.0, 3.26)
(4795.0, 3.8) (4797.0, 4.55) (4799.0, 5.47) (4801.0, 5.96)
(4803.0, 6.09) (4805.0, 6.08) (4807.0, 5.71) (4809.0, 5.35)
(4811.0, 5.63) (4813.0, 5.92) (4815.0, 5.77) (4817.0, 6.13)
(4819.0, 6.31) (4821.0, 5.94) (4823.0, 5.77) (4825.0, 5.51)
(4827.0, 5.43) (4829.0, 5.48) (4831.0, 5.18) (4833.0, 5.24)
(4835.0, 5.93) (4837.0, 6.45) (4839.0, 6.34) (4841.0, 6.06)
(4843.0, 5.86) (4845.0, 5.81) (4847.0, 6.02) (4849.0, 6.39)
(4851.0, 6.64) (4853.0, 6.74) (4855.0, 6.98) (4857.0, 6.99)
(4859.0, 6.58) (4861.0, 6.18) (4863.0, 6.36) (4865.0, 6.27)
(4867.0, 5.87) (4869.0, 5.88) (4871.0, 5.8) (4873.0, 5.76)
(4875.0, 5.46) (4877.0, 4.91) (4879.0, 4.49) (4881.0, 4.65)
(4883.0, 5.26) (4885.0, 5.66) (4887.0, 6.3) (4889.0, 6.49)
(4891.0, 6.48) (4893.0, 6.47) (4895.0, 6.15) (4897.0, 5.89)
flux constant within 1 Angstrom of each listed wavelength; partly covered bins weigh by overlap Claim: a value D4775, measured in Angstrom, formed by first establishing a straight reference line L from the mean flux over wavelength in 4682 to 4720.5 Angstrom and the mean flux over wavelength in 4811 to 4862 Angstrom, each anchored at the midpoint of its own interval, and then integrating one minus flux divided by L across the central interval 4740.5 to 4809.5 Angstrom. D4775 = 8.0 Angstrom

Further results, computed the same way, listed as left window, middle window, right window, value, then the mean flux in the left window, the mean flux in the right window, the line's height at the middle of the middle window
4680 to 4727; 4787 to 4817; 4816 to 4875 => 4.0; 5.26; 6.06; 5.81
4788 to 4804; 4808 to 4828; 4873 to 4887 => -4.6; 4.53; 5.21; 4.71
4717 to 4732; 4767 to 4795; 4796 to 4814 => 6.4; 5.44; 5.64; 5.58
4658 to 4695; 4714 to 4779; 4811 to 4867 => 3.2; 5.29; 6.07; 5.63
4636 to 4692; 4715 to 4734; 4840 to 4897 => 0.6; 5.39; 6.02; 5.58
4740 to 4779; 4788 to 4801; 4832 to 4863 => 3.5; 5.28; 6.28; 5.68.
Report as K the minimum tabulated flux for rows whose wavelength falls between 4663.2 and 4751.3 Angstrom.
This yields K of 4.1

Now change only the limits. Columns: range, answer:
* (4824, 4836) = 5.18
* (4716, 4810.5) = 3.26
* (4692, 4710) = 4.52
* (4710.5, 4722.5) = 4.67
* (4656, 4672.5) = 4.59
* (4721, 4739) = 4.98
